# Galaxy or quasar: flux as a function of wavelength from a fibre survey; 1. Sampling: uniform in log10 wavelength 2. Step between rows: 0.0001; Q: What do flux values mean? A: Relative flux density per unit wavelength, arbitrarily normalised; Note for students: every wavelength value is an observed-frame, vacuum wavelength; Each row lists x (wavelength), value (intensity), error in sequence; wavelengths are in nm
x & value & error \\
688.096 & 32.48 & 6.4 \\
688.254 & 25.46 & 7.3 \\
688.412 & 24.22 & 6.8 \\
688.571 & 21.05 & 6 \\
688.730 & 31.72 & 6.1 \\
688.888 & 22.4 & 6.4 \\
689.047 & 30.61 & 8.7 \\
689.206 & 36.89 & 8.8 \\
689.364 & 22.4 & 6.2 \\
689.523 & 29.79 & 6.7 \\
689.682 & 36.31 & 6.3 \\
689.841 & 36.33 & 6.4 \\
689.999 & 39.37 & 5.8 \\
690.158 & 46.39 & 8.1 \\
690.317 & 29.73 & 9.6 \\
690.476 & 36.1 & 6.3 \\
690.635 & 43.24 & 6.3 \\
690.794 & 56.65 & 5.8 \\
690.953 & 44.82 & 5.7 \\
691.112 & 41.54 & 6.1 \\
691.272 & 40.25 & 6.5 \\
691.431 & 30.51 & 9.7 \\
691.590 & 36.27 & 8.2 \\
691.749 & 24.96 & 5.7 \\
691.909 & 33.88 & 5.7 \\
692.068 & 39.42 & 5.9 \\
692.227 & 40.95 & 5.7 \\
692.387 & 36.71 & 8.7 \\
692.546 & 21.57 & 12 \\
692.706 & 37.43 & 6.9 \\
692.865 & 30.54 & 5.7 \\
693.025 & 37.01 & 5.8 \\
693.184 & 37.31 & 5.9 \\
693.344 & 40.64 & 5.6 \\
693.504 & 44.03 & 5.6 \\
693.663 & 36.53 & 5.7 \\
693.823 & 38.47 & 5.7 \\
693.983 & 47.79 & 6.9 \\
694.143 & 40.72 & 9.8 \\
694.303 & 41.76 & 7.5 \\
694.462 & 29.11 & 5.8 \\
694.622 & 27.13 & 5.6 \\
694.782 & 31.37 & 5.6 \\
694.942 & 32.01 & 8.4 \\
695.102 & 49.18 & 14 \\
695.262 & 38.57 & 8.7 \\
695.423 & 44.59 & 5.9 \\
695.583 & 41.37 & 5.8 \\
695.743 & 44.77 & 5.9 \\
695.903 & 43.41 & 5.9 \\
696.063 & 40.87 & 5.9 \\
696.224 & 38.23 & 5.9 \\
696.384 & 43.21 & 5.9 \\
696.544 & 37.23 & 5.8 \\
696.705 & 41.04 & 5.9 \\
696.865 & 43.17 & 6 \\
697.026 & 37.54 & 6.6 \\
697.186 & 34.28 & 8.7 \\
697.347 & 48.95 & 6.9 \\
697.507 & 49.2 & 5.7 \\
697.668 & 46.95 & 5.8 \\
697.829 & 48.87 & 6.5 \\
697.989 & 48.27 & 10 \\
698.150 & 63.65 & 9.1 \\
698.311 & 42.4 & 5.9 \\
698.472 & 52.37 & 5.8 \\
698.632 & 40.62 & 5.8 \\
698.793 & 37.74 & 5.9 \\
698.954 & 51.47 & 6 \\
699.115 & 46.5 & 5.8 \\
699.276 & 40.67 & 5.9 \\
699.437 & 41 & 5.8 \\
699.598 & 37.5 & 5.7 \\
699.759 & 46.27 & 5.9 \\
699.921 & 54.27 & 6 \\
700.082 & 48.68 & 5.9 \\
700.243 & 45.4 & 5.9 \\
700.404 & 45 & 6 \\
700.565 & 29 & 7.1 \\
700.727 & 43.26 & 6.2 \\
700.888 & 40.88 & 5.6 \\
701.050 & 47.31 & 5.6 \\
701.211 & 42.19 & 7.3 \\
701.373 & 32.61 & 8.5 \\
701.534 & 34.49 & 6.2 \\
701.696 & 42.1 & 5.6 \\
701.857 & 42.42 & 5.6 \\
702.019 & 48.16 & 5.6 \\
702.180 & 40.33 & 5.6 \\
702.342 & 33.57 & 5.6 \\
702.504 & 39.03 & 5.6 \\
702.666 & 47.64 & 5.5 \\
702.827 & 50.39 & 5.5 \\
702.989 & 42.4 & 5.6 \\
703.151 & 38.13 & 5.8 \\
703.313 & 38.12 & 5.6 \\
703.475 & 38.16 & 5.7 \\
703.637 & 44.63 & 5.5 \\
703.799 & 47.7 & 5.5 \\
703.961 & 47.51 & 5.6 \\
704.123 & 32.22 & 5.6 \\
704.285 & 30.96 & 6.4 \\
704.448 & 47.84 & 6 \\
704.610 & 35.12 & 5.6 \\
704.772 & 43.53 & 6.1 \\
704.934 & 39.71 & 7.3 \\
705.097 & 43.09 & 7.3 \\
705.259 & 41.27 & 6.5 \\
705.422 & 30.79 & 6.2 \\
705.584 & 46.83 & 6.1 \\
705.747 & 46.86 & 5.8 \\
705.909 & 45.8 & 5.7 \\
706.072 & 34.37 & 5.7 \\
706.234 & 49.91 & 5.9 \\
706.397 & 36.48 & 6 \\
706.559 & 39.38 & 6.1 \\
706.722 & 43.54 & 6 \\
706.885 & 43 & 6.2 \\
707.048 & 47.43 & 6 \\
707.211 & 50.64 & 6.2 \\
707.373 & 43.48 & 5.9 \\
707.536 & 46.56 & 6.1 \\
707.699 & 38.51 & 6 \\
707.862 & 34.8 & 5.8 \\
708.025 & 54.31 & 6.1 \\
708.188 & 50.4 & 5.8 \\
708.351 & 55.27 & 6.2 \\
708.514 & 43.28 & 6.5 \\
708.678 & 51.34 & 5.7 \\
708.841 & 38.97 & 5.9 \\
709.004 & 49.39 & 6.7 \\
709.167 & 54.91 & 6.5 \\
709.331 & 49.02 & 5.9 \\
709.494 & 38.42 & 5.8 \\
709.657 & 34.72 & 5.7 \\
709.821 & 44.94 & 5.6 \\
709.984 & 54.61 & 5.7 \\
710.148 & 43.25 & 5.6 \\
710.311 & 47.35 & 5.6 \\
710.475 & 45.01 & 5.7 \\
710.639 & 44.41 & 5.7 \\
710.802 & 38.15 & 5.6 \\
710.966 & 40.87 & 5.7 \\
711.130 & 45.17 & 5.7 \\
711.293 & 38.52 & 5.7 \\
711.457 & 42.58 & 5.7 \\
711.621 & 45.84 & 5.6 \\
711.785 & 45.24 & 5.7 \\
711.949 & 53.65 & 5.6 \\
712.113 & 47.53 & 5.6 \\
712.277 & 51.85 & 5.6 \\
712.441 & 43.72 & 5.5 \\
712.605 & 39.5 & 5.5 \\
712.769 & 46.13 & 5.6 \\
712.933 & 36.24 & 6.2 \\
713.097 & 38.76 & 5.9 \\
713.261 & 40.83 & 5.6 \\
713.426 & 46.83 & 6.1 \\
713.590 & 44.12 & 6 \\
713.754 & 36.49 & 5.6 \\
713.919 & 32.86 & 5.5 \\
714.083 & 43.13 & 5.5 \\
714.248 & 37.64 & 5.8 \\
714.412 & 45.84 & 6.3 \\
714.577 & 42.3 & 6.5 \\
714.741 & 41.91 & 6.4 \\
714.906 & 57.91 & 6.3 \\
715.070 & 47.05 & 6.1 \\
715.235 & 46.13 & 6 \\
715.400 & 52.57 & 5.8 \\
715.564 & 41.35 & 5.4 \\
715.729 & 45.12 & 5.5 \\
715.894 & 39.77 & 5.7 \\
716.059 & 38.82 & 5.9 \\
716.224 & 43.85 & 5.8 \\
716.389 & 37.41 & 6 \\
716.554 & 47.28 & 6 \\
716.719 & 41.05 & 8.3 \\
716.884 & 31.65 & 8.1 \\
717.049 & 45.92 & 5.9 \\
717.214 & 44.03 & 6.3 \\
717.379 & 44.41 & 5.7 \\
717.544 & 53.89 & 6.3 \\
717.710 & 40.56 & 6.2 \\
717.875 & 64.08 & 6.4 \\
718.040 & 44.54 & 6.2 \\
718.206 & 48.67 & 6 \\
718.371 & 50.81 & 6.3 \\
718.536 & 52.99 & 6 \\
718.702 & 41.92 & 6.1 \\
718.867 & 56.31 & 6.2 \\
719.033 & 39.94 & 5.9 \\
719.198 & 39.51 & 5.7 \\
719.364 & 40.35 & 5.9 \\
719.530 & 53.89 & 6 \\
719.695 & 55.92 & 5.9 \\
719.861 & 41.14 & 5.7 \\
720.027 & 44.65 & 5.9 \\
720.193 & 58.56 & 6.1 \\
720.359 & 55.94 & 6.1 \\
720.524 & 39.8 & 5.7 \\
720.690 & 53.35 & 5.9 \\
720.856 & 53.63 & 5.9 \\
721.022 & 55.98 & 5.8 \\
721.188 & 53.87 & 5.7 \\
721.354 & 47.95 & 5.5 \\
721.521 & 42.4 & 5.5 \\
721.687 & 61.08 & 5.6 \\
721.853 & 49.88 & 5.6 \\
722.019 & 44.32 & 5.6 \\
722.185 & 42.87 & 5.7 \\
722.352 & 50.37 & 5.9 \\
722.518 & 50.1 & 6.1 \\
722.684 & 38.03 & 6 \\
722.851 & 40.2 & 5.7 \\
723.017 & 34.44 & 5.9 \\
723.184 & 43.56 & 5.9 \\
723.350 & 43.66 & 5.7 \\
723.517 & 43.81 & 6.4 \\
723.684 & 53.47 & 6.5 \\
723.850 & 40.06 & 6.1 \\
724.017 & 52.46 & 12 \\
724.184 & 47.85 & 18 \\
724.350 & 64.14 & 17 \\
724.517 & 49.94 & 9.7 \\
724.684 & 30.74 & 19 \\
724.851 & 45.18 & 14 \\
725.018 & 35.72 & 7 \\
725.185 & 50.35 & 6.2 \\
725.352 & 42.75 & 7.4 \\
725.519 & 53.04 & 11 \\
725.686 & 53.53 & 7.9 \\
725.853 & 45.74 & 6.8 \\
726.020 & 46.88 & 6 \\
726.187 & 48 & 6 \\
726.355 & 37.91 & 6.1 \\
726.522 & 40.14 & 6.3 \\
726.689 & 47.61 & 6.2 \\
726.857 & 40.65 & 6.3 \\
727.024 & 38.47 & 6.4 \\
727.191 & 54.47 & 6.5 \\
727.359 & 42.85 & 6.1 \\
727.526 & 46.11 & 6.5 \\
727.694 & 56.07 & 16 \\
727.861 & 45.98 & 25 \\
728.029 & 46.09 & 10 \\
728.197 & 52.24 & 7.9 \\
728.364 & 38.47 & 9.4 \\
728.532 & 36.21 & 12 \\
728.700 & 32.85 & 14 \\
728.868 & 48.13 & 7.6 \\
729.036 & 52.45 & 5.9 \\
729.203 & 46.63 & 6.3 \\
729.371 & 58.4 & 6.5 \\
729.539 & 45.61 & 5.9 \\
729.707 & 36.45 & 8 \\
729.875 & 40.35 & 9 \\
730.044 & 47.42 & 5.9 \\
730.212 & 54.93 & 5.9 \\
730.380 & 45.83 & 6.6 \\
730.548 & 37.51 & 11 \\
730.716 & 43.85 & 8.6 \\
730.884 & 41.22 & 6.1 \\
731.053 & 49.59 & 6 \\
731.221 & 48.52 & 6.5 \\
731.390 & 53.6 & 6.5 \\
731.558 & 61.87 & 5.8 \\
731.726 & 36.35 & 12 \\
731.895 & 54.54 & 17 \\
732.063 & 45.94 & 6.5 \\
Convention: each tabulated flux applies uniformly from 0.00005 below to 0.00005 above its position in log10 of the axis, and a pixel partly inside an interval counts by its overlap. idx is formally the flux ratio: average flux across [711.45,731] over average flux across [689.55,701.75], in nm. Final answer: 1.13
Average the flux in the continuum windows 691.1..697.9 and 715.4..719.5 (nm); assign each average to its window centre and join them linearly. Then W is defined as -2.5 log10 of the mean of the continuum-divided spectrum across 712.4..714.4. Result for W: 0.08 mag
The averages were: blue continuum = 38.8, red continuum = 45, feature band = 40.6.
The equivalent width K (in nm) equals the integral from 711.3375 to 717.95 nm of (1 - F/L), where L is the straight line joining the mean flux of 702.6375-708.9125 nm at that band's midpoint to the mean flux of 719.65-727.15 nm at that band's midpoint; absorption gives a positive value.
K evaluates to 0.13 nm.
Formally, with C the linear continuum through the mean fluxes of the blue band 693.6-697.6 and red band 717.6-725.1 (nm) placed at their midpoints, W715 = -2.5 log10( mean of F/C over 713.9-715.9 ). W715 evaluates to 0.02 mag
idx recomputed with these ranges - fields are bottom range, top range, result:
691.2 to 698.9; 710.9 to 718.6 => 1.11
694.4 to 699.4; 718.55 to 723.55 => 1.12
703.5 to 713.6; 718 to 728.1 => 1.07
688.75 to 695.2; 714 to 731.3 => 1.27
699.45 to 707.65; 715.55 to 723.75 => 1.11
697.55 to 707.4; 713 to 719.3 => 1.03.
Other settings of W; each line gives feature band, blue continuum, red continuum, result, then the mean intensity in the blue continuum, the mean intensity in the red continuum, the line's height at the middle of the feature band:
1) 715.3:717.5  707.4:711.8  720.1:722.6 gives 0.13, 45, 50.7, 48.3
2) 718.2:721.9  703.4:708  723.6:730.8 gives -0.11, 42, 45.9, 44.6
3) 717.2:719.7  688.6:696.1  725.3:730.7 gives -0.11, 37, 45.6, 43.3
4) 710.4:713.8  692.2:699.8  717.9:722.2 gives 0.07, 41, 49.2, 46.5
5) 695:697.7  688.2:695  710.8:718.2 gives -0.15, 35.2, 44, 37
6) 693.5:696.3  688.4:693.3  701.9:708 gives -0.07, 34.9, 42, 36.9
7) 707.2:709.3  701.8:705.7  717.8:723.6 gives -0.10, 41.3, 47.9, 43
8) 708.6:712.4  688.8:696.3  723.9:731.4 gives -0.09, 37.2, 46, 41.7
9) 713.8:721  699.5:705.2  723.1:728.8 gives -0.05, 41.7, 45.5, 44.1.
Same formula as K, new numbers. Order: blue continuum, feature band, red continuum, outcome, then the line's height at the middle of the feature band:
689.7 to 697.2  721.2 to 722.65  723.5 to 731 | -0.13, 44.6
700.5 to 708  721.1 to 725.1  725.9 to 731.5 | -0.13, 44.6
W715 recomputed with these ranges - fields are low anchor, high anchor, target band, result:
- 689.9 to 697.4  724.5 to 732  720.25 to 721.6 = -0.14 mag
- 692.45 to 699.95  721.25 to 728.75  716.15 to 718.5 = -0.03 mag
